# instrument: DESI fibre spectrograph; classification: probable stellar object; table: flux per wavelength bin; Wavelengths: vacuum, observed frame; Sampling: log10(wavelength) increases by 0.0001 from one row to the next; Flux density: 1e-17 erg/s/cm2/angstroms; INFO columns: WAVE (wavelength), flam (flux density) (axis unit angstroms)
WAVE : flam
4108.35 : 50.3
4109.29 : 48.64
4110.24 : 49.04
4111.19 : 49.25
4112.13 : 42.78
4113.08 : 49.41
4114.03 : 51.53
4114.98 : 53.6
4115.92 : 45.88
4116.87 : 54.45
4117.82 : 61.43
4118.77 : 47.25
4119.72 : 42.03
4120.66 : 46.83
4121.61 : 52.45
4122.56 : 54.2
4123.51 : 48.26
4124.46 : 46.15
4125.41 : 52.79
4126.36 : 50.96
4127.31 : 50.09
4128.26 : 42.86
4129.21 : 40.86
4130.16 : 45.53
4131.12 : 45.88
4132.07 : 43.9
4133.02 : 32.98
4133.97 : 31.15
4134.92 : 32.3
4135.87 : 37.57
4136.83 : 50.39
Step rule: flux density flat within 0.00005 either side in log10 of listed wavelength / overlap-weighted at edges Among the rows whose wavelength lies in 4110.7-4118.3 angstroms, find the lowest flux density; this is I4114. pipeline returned 42.78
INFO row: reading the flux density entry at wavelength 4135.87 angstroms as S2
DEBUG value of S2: 37.57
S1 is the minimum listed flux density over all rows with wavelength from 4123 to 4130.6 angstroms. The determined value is 40.86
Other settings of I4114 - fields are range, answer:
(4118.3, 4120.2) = 42.03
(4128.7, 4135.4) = 31.15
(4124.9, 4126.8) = 50.96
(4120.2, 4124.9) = 46.15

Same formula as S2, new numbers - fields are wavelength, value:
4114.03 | 51.53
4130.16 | 45.53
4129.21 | 40.86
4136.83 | 50.39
